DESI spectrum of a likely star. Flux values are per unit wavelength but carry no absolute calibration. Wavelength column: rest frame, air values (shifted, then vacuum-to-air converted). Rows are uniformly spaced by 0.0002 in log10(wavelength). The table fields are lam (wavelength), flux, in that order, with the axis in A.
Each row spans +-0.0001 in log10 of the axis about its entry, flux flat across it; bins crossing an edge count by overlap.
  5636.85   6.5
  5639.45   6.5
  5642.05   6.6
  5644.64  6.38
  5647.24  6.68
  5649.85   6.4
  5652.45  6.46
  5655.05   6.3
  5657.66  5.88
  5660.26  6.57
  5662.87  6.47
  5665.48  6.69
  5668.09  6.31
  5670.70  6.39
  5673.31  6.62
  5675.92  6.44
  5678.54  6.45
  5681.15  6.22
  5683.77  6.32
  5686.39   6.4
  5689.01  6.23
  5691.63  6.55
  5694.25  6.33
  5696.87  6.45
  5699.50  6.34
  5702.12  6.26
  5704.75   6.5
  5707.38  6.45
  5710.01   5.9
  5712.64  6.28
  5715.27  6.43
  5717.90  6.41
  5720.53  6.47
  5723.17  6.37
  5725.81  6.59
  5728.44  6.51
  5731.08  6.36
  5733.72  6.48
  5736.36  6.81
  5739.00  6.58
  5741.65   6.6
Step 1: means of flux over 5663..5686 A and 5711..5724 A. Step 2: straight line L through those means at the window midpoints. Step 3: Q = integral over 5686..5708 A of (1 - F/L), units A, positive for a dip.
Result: 0.06 A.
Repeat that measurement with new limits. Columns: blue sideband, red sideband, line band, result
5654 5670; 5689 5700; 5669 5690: 0.0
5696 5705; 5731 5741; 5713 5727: 0.1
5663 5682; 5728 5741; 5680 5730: 1.0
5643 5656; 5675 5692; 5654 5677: 0.0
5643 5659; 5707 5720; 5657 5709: -0.6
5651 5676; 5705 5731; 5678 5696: 0.1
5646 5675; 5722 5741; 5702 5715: 0.4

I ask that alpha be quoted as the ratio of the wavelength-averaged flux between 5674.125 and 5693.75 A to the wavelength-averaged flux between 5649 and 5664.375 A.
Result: 1.00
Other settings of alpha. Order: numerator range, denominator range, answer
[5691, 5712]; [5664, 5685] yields 0.99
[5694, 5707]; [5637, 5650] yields 0.98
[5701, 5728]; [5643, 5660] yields 1.00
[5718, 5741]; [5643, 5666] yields 1.02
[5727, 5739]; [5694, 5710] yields 1.03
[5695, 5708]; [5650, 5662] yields 1.01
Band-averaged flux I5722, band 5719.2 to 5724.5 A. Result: 6.41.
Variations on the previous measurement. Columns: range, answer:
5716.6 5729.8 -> 6.47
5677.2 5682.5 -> 6.33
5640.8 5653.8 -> 6.51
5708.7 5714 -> 6.09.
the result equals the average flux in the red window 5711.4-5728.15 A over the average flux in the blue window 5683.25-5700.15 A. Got 1.01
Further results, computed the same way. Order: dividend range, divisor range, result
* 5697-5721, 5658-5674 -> 0.98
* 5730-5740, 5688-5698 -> 1.03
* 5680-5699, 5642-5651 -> 0.98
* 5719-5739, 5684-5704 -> 1.02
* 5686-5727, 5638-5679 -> 0.99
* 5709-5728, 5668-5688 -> 1.00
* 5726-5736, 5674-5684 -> 1.02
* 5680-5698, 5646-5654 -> 0.98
